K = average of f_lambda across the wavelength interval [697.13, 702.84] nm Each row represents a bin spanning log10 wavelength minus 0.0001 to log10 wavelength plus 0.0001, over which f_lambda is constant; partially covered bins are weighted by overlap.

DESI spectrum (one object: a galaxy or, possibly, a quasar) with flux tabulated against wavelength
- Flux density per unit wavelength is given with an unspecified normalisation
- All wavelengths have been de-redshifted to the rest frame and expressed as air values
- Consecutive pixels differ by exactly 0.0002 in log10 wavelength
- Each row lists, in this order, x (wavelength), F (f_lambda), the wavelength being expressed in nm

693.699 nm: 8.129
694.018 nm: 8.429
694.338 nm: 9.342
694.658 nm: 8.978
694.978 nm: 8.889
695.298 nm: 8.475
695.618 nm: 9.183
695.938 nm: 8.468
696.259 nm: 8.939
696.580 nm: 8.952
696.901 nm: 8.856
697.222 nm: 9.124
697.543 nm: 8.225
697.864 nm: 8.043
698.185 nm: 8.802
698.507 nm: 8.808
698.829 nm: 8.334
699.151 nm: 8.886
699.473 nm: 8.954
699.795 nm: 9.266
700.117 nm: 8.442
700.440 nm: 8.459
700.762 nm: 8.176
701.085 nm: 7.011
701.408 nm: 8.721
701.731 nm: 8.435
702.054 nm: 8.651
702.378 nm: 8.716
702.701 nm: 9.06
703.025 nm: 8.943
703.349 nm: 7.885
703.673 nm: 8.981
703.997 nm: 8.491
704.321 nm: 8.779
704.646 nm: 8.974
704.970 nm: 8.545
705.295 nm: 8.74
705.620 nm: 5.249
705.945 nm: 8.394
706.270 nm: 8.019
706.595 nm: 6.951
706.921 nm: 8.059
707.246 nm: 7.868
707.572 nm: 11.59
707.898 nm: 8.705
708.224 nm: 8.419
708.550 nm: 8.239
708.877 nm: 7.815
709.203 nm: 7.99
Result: 8.55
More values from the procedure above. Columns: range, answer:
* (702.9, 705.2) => 8.65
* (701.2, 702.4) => 8.56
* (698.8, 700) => 8.91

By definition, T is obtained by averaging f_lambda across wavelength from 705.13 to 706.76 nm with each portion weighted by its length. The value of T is 7.47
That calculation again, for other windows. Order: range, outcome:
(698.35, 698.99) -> 8.57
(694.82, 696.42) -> 8.79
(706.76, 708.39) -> 8.93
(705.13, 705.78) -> 7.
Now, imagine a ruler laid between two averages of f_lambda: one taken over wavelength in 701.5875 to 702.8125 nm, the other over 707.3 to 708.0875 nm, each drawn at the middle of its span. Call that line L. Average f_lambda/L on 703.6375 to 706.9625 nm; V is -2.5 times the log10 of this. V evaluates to 0.15 mag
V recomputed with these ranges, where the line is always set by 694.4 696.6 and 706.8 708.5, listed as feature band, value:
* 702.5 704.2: 0.026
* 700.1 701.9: 0.088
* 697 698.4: 0.036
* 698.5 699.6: 0.018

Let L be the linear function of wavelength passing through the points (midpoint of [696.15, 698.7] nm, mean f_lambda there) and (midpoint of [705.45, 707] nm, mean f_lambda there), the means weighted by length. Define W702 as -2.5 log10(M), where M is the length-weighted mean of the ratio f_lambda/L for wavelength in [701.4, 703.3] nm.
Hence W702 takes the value -0.10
